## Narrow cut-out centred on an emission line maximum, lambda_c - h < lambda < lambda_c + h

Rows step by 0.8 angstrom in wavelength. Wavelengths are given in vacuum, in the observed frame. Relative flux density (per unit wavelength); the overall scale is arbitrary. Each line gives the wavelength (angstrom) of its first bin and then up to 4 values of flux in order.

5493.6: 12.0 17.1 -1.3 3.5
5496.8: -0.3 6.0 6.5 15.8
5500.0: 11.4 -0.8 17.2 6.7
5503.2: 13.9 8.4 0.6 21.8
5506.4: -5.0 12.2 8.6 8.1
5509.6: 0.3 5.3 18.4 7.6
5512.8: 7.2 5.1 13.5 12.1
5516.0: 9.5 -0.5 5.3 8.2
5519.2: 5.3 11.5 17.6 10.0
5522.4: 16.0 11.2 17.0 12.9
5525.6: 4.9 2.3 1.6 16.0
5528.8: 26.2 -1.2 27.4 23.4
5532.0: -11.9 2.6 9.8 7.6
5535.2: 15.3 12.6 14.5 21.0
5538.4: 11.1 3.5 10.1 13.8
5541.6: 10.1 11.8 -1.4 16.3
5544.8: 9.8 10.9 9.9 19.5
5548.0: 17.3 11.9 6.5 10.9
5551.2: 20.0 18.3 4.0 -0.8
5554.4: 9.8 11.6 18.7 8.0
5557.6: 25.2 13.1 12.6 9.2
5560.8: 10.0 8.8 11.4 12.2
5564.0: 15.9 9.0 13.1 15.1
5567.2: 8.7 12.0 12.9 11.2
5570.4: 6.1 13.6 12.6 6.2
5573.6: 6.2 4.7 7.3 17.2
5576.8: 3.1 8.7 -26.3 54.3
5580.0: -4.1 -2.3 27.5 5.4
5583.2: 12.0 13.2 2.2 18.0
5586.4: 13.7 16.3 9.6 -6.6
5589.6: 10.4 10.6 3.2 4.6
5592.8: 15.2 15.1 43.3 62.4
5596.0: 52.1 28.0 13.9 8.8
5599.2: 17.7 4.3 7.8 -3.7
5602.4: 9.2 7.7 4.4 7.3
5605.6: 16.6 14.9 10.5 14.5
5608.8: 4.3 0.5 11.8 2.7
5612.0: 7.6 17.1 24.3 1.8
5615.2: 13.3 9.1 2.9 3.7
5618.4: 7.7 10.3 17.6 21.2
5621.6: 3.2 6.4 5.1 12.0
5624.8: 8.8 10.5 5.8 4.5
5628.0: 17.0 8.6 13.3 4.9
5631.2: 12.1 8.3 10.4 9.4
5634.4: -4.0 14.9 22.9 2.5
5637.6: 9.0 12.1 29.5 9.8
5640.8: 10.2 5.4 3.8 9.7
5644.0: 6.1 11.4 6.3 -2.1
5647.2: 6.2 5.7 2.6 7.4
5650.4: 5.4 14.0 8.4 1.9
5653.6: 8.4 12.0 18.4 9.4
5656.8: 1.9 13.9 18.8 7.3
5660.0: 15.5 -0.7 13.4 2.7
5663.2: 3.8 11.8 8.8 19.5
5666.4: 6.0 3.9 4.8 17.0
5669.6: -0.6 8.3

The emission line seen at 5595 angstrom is H-beta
